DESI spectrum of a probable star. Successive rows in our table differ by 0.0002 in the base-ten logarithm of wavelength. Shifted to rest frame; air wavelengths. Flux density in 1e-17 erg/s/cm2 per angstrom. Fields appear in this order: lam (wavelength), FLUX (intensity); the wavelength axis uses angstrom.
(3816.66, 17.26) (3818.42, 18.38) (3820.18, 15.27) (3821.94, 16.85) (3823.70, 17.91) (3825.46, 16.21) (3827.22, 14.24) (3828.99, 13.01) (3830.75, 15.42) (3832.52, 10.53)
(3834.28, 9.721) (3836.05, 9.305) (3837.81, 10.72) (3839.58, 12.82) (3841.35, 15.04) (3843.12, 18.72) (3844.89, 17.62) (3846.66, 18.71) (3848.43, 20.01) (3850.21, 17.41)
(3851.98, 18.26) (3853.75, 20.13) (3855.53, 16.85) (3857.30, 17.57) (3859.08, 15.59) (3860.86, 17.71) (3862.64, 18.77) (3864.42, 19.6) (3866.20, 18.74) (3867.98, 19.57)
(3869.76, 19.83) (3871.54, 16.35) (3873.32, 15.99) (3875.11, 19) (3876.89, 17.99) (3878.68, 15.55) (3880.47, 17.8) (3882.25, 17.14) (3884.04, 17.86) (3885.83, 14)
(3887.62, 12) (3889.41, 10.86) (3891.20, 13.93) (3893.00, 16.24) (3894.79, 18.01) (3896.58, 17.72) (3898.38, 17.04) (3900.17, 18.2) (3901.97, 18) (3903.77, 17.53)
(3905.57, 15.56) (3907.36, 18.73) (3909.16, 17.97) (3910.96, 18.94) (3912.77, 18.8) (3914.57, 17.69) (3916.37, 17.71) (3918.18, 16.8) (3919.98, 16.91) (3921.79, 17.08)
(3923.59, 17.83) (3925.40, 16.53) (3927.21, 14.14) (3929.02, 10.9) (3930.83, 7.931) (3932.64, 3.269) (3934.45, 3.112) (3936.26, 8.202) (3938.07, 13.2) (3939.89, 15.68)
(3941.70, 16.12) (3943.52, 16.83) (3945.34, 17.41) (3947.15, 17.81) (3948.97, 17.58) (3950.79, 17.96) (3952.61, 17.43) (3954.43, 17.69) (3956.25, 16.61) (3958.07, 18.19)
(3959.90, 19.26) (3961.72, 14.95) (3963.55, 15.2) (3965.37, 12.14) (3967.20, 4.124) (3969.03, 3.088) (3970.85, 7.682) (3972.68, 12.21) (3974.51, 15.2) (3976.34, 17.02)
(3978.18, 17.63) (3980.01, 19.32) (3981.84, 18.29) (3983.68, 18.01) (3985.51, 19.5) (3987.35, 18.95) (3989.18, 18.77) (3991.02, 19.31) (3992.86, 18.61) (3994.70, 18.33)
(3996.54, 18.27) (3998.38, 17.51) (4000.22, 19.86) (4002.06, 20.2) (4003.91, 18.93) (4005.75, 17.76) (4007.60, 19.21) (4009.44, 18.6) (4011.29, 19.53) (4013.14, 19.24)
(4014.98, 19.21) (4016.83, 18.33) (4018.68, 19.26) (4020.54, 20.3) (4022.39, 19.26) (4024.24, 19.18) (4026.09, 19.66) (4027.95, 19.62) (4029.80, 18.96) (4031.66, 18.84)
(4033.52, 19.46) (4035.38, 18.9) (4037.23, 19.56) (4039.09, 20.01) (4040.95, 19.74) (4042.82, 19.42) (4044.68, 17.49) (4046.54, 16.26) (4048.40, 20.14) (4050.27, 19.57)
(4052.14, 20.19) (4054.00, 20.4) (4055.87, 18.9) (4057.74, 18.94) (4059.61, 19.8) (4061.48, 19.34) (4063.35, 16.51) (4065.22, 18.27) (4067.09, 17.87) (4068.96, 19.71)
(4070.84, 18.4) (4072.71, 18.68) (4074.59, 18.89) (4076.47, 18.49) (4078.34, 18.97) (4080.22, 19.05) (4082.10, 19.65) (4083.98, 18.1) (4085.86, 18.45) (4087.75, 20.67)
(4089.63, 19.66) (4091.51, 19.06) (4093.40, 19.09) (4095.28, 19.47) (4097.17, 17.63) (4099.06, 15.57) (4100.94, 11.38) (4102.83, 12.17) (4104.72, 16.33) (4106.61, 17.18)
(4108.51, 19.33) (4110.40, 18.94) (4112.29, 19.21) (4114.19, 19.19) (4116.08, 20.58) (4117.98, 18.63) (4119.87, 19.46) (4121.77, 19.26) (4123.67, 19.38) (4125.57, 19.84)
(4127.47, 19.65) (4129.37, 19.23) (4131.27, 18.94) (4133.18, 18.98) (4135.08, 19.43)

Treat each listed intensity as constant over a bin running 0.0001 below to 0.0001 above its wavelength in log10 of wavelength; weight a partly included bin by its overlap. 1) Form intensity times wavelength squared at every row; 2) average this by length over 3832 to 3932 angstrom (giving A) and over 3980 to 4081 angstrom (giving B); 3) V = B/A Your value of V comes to 1.2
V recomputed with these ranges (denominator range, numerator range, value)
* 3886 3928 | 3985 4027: 1.20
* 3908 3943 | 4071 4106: 1.36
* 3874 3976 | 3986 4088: 1.34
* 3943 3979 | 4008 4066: 1.35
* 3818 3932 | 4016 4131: 1.27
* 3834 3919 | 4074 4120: 1.20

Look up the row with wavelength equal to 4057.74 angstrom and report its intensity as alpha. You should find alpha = 18.94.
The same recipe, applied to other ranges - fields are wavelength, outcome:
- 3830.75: 15.42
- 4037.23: 19.56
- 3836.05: 9.305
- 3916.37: 17.71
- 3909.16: 17.97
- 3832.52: 10.53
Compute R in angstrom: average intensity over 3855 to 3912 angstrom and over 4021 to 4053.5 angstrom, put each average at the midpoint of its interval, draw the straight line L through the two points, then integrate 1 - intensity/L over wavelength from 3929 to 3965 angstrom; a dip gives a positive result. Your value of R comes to 7.4 angstrom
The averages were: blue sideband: 17.1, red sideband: 19.2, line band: 14.3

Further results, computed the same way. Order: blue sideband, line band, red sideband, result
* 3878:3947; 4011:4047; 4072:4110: -4.6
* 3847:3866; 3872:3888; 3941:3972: 0.8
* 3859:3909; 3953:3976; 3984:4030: 6.4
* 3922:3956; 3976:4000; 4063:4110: -5.0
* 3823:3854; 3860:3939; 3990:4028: 3.2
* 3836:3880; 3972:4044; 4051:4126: -2.6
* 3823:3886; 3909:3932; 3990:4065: 2.0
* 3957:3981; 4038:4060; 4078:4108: -4.1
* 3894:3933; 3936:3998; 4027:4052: 5.6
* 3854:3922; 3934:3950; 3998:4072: 3.2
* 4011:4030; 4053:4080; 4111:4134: 0.7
